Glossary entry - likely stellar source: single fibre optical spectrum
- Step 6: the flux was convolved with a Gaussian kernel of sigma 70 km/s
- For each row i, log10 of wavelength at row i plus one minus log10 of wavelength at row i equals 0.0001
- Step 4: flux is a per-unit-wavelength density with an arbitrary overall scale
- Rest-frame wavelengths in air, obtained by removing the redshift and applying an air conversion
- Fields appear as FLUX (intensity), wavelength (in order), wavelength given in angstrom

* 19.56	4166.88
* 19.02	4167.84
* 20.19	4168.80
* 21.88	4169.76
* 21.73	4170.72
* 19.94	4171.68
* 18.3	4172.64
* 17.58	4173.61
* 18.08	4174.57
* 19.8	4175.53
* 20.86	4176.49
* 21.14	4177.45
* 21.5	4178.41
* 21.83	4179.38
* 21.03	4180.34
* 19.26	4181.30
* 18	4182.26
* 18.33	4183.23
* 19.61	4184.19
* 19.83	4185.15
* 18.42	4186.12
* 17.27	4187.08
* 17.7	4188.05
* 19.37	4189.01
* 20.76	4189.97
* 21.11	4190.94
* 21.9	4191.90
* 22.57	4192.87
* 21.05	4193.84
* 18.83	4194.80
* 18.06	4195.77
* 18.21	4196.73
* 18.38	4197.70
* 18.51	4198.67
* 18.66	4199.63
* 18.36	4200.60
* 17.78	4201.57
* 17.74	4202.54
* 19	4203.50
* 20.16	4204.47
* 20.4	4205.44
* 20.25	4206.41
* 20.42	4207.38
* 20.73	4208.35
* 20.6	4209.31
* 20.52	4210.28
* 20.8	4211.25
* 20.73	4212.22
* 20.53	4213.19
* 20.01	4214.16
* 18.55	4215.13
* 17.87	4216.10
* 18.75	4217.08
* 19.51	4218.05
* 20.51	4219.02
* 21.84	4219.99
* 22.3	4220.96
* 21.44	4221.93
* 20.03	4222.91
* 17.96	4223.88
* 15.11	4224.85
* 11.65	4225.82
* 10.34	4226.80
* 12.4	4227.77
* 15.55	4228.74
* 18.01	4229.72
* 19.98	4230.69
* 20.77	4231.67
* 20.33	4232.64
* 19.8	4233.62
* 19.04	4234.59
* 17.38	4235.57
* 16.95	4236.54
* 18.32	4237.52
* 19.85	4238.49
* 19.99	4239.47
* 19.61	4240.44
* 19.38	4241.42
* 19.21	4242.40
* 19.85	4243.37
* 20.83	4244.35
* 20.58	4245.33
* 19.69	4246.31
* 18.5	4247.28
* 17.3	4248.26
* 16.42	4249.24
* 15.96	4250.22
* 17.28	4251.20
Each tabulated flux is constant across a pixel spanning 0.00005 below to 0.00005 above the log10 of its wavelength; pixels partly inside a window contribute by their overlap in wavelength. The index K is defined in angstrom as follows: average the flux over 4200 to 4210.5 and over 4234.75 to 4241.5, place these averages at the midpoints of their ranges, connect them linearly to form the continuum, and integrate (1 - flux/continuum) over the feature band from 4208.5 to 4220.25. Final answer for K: -0.4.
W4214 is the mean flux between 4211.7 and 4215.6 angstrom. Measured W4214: 20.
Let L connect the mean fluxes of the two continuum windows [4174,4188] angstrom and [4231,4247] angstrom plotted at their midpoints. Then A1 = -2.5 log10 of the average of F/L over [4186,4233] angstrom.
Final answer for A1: 0.03 mag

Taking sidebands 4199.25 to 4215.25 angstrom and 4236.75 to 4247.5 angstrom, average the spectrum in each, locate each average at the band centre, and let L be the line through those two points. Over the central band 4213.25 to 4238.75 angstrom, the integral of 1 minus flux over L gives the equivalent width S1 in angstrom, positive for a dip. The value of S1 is 1.8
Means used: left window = 19.8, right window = 19.6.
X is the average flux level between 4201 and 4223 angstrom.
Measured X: 20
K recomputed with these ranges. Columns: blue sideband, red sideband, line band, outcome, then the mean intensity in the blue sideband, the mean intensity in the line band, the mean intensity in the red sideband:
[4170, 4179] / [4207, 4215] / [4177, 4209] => 1.0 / 19.9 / 19.6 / 20.5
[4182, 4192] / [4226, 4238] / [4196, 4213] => -1.0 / 19.2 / 19.5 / 17.2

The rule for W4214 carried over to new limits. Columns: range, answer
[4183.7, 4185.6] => 19.8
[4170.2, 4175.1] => 19.1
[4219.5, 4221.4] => 22.1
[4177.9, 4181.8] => 20.9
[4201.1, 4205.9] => 19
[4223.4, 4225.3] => 16.6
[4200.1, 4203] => 17.9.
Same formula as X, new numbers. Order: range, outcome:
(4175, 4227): 19.4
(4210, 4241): 18.6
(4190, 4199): 19.9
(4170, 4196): 19.8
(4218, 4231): 17.5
